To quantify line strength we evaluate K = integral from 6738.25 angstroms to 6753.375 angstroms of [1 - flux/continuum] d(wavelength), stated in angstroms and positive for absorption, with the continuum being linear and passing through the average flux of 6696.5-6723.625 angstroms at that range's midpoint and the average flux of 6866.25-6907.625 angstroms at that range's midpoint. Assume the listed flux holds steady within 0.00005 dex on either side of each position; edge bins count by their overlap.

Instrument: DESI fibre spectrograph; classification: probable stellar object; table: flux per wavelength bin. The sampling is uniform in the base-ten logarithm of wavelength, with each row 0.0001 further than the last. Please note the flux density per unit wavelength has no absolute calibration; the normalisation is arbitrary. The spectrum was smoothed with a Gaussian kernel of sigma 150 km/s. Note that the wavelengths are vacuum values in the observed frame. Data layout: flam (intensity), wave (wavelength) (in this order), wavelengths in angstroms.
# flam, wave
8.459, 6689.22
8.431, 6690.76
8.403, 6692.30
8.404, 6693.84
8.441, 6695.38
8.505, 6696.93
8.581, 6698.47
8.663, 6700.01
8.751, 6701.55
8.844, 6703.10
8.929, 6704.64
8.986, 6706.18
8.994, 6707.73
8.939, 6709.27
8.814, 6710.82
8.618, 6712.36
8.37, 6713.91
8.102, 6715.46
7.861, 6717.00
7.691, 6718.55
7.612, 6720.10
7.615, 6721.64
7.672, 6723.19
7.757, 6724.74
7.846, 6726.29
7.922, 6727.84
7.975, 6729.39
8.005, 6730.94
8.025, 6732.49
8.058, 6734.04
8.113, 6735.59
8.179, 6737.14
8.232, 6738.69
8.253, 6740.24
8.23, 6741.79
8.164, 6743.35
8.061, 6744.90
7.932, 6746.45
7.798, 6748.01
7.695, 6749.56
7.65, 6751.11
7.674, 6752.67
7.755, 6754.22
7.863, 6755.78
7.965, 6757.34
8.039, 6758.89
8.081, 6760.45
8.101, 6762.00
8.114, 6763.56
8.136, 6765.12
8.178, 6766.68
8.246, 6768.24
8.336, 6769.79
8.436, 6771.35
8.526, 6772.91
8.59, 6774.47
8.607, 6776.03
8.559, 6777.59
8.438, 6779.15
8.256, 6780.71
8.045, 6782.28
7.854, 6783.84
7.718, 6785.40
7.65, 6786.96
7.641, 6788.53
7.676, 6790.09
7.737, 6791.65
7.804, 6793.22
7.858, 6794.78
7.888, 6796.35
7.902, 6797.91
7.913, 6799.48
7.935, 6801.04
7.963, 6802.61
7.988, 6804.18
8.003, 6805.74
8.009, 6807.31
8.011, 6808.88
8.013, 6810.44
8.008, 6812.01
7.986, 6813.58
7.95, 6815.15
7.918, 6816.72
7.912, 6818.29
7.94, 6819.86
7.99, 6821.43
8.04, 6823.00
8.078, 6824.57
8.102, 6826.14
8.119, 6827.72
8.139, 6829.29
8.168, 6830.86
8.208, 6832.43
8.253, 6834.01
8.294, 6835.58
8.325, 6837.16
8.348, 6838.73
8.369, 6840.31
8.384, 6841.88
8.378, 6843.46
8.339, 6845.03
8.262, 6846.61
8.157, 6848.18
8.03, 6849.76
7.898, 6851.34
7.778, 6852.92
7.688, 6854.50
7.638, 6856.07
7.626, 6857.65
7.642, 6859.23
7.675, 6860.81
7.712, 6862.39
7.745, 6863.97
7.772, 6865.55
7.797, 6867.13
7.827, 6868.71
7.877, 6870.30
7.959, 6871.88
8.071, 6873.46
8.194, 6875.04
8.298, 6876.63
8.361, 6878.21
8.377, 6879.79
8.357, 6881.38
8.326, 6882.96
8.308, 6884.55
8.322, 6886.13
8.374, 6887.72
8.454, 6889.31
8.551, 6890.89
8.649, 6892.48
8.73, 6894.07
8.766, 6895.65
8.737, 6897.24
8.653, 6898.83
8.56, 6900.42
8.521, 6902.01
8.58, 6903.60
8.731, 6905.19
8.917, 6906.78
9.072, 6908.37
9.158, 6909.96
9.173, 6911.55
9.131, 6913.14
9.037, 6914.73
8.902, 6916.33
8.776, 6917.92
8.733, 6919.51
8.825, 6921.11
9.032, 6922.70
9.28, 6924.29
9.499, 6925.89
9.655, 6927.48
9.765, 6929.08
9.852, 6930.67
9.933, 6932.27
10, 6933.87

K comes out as 0.8 angstroms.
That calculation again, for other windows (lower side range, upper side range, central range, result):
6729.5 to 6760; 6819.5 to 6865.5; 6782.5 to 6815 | 0.5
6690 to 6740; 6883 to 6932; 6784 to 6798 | 1.3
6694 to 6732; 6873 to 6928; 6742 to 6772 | 1.4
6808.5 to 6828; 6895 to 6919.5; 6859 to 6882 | 1.4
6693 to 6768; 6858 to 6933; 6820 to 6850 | 0.8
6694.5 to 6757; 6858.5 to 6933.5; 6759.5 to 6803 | 1.3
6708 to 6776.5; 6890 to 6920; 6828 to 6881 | 3.3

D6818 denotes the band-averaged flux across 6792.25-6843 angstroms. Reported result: 8.06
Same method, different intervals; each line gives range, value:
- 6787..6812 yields 7.89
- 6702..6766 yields 8.12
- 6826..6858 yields 8.13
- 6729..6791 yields 8.07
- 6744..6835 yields 8.03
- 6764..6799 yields 8.09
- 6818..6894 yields 8.11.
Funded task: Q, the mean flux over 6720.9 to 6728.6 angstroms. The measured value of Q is 7.76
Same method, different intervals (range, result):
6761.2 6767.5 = 8.13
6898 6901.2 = 8.6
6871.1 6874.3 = 8.03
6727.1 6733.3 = 7.98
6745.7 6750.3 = 7.8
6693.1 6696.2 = 8.41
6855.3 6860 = 7.63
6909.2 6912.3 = 9.17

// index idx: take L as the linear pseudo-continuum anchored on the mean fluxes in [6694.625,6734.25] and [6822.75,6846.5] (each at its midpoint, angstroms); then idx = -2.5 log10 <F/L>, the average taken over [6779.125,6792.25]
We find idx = 0.05 mag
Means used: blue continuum 8.29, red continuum 8.24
